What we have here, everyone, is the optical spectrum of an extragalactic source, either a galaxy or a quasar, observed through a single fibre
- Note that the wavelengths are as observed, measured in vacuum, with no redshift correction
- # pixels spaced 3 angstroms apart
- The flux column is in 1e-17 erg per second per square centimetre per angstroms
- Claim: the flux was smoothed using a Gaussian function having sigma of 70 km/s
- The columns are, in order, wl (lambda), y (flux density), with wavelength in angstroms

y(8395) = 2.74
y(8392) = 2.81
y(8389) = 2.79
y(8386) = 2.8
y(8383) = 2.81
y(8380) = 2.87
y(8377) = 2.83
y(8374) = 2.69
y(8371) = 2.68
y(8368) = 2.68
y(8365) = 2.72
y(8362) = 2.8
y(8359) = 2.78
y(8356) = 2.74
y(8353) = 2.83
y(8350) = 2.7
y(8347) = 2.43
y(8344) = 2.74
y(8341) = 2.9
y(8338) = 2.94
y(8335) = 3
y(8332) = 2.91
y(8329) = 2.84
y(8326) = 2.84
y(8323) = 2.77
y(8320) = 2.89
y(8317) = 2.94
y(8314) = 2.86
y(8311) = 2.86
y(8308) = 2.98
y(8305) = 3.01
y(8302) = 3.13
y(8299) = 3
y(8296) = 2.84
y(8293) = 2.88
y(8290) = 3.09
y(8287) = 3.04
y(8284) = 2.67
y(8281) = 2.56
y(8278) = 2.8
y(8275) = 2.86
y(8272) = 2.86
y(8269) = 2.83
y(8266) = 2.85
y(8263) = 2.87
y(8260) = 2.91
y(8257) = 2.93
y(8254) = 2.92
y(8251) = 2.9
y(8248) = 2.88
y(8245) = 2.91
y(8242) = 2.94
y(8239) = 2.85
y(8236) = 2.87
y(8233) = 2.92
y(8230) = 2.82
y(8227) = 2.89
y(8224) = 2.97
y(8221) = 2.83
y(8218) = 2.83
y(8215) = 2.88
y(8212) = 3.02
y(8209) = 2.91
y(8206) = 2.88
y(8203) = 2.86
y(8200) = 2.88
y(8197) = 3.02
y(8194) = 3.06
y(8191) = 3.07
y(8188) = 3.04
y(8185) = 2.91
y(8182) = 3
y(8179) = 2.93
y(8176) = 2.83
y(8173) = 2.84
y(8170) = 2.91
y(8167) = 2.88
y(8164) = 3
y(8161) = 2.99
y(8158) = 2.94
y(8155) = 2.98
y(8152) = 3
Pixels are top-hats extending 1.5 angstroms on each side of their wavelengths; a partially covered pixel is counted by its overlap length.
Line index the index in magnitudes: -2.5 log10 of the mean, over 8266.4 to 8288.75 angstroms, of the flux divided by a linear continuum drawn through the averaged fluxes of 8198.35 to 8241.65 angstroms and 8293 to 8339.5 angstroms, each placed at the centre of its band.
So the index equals 0.037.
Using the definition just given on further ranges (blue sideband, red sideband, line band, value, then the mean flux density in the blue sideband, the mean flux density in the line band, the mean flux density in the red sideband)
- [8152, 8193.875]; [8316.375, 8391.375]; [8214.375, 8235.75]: 0.012 mag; 2.95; 2.88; 2.8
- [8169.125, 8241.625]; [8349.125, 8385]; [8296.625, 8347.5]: -0.033 mag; 2.92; 2.89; 2.76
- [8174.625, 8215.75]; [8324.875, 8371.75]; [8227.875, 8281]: 0.007 mag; 2.95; 2.87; 2.78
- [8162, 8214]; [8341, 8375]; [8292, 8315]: -0.060 mag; 2.94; 2.95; 2.72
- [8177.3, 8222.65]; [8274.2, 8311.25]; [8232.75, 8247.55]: 0.011 mag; 2.94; 2.89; 2.9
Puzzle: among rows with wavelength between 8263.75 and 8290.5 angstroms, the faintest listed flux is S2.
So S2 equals 2.56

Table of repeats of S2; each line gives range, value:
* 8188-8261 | 2.82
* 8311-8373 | 2.43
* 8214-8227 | 2.83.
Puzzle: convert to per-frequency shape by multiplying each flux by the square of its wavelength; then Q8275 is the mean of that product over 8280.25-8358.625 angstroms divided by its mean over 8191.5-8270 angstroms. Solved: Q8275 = 1.01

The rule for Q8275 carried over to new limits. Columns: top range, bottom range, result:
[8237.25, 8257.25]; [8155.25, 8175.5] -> 1.01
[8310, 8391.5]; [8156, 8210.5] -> 0.99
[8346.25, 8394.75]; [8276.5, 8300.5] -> 0.98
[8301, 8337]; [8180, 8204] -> 1.01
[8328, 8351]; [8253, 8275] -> 0.99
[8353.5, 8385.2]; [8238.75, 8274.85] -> 0.98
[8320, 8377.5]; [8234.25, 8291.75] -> 0.99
